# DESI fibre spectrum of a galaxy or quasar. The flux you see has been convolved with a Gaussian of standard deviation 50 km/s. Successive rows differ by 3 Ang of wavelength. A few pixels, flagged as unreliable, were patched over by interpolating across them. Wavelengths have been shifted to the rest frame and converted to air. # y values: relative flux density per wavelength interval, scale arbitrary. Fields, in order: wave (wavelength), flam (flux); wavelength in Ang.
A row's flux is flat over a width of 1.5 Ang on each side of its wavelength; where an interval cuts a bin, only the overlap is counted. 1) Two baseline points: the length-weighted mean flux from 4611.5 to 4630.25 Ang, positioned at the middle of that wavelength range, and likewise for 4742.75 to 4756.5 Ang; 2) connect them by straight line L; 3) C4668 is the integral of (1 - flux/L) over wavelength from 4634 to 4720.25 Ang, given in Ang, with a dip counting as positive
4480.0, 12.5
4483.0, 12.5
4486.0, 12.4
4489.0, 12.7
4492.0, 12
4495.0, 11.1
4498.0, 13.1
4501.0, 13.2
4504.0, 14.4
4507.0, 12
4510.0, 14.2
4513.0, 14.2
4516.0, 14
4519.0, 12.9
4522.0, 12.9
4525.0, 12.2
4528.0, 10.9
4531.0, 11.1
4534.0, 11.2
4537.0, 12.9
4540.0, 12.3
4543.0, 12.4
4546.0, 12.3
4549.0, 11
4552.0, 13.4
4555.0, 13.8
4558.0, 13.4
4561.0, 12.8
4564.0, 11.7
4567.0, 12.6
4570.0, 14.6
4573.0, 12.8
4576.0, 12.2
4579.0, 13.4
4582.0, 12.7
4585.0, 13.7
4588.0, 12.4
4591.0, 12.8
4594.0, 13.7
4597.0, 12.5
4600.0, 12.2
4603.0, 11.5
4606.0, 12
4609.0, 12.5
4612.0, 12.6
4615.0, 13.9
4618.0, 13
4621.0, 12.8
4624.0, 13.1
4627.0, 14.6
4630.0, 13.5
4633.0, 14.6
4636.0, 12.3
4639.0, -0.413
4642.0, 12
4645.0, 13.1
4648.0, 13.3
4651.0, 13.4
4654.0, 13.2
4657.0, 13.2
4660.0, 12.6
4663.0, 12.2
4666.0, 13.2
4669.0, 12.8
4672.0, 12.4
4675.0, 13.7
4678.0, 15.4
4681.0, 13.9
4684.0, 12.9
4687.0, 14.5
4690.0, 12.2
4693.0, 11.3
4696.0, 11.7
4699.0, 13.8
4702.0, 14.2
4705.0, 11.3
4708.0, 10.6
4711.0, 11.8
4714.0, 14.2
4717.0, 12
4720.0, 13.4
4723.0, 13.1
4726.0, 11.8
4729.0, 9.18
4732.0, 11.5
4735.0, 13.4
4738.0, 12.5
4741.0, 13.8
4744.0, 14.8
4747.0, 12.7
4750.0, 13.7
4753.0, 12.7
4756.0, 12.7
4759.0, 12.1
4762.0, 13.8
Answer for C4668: 6.1 Ang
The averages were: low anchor 13.4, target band 12.4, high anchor 13.3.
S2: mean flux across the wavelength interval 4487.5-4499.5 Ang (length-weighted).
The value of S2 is 12.2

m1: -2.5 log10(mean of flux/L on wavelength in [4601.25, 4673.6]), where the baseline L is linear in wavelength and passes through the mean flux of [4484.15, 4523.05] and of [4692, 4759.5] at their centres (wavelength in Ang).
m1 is 0.03 mag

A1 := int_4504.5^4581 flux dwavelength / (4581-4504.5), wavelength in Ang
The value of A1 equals 12.7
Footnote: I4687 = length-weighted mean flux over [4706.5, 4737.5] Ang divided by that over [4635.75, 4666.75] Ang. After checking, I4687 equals 1.05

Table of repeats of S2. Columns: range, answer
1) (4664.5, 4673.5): 12.8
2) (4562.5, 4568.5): 12.1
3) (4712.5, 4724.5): 13.2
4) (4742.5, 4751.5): 13.7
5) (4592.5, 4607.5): 12.4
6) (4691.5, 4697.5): 11.5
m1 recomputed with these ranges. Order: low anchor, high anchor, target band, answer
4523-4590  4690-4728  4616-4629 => -0.08 mag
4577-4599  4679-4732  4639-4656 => 0.08 mag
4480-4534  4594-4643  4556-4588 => -0.06 mag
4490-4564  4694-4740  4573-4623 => -0.02 mag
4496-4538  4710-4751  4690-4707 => 0.03 mag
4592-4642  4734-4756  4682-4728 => 0.03 mag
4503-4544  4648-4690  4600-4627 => 0.03 mag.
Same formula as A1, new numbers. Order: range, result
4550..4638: 12.9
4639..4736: 12.5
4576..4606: 12.7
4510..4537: 12.6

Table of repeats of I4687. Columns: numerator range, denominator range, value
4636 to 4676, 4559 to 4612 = 0.94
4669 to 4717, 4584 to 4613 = 1.03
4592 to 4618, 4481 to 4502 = 1.02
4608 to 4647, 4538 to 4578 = 0.95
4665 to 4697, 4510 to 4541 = 1.04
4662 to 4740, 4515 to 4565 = 1.02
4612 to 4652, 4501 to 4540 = 0.96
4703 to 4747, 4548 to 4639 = 0.98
